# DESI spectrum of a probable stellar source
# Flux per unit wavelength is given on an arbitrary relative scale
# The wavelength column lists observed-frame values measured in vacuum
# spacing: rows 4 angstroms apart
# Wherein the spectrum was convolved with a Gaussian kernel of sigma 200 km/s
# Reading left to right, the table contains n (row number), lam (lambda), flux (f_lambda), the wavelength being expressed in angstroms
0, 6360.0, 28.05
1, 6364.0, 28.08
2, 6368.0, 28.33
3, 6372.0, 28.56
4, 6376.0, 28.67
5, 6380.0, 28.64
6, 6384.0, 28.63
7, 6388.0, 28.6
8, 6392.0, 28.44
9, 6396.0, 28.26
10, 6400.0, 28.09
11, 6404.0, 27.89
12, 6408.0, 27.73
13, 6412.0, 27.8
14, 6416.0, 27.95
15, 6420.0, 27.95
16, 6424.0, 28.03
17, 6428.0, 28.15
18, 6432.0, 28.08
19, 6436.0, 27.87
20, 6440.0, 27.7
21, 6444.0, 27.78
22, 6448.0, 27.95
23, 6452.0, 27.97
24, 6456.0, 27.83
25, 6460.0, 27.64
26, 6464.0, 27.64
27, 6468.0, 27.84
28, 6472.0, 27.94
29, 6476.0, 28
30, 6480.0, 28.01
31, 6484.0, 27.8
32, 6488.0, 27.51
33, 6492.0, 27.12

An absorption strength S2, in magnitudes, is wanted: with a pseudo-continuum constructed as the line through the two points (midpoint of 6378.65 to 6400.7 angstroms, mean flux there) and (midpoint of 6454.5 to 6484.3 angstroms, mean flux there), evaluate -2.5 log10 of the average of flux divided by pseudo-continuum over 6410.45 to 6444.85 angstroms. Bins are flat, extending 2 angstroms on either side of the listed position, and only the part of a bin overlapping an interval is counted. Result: 0.01 mag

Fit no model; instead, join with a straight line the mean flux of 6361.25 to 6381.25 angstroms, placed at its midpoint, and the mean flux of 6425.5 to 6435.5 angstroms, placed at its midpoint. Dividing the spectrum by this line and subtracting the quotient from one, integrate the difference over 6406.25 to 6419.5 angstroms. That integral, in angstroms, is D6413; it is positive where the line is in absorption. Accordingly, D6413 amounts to 0.2 angstroms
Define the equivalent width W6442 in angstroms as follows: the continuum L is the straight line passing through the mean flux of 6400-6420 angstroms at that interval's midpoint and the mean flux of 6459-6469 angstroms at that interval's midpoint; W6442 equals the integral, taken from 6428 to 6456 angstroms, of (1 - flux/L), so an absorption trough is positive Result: -0.1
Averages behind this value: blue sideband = 27.9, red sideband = 27.7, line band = 27.9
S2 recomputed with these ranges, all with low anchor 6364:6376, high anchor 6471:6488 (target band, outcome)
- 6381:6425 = 0.005 mag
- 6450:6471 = 0.007 mag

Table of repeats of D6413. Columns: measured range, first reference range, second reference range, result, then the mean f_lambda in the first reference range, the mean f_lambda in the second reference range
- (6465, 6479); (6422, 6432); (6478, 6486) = 0.0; 28.1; 27.9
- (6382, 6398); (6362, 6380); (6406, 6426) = -0.2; 28.4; 27.9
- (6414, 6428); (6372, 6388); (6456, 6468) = 0.1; 28.6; 27.7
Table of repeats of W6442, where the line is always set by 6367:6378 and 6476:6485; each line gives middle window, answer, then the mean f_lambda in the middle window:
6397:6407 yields 0.13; 28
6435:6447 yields 0.16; 27.8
